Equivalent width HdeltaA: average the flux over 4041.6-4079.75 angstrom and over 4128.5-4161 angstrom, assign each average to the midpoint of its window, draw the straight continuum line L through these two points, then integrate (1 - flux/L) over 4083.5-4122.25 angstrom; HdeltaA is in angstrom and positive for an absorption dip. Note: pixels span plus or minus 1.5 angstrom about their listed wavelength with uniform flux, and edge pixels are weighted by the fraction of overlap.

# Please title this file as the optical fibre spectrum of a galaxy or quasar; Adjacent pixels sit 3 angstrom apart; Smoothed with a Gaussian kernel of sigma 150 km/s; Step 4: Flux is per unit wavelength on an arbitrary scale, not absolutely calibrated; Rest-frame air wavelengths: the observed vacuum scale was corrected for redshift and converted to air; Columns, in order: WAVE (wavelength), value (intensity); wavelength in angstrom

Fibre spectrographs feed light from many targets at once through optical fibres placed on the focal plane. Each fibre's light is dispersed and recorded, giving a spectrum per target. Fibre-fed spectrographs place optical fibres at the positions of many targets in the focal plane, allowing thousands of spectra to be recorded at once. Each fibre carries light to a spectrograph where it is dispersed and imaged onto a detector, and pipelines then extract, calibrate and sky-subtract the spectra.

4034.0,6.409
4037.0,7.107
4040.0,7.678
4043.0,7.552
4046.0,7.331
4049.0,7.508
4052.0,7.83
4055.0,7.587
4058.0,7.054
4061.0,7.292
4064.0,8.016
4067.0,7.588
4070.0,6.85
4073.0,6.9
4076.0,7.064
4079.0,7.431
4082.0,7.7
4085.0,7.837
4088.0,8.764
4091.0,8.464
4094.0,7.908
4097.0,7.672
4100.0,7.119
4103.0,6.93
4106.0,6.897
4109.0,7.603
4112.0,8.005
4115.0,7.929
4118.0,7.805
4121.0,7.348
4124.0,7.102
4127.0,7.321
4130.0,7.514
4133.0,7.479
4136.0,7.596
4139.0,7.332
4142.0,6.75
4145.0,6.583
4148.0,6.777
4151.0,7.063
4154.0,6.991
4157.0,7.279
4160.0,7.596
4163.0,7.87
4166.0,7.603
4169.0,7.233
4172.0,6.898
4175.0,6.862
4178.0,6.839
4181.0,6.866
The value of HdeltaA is -2.3 angstrom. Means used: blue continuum 7.38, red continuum 7.17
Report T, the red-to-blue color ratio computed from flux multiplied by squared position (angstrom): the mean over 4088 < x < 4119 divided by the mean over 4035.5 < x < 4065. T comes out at 1.1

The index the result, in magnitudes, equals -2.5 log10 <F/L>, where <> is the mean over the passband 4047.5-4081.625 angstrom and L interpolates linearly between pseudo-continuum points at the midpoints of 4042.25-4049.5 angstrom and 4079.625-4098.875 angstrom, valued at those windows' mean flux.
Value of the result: 0.04 mag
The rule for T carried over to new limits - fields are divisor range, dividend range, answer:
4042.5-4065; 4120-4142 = 1.02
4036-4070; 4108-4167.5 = 1.03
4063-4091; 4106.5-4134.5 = 1.01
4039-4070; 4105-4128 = 1.03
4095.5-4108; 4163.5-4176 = 1.04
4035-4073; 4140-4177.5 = 1.01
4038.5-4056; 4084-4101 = 1.08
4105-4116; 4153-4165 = 1.00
